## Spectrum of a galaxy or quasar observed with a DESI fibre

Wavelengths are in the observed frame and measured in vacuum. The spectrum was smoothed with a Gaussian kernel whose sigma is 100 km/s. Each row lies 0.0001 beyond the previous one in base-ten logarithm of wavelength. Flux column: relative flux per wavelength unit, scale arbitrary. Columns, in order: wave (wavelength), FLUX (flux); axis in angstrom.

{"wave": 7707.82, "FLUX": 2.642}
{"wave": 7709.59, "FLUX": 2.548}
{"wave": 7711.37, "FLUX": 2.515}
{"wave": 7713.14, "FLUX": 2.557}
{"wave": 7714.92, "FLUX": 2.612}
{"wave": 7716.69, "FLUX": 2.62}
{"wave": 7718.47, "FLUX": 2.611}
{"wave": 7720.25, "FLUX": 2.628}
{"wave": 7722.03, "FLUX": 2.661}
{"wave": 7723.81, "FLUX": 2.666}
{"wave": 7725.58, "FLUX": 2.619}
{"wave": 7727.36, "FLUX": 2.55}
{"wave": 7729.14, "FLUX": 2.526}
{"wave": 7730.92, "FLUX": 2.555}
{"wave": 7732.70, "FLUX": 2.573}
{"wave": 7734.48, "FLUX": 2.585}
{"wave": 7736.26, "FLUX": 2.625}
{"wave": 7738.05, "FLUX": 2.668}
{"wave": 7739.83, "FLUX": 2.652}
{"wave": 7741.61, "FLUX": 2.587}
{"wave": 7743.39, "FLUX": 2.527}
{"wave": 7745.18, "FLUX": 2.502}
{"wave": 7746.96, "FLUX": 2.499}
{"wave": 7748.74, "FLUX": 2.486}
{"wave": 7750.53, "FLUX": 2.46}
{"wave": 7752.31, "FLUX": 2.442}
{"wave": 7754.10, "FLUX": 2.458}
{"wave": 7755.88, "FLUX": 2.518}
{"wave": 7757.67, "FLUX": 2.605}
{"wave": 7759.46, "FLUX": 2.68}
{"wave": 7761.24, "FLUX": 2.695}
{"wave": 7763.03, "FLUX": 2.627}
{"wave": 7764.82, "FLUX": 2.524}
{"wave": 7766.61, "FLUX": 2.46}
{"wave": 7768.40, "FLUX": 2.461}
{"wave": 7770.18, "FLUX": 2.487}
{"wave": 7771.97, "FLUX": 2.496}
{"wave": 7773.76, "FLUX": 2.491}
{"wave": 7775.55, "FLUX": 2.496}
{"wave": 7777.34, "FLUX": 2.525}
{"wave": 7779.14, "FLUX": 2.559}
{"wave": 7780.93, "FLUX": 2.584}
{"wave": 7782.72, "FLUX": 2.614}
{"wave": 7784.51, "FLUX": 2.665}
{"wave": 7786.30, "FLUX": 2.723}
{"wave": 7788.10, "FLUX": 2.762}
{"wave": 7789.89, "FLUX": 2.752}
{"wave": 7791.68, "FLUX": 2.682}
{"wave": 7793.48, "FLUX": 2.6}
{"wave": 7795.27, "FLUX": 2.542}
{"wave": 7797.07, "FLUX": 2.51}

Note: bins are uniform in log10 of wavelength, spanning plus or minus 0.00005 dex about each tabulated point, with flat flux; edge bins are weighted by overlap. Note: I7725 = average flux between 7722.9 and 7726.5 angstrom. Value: 2.65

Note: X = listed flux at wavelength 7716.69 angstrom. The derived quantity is 2.62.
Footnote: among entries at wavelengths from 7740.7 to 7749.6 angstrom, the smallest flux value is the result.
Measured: 2.486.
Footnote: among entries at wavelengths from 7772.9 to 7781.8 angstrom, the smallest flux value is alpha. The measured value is 2.491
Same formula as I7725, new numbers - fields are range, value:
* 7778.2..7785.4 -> 2.6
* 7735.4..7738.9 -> 2.64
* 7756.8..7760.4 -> 2.65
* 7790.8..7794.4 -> 2.64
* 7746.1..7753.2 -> 2.47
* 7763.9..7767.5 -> 2.49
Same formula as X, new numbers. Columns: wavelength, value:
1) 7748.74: 2.486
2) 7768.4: 2.461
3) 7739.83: 2.652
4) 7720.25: 2.628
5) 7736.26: 2.625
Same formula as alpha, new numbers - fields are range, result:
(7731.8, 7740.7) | 2.573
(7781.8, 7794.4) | 2.6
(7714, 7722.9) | 2.611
